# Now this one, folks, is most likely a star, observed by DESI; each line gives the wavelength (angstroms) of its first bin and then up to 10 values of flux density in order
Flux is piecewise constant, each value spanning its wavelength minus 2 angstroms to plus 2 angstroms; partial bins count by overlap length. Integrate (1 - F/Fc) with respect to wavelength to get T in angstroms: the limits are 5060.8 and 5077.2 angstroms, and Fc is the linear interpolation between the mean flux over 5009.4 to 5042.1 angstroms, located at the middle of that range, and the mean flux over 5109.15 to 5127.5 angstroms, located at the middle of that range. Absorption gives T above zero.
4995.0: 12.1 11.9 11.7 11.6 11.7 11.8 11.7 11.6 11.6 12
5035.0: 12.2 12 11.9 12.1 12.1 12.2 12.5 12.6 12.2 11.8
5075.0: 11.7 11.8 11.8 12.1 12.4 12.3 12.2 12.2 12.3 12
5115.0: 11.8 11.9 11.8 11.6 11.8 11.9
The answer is -0.3 angstroms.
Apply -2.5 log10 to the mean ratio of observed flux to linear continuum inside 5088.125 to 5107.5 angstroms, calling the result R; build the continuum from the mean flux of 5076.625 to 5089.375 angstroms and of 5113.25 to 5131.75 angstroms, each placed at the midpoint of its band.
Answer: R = -0.04 mag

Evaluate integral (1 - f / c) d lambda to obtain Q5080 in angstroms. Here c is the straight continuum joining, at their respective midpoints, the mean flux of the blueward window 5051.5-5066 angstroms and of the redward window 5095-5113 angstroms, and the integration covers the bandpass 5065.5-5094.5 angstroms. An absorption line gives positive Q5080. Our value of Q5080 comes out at 0.7 angstroms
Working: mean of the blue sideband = 12.4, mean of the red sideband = 12.2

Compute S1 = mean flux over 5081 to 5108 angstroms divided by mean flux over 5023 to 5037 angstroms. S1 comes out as 1.02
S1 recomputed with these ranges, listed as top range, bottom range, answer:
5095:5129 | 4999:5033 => 1.02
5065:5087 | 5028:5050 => 0.99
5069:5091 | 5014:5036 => 1.01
